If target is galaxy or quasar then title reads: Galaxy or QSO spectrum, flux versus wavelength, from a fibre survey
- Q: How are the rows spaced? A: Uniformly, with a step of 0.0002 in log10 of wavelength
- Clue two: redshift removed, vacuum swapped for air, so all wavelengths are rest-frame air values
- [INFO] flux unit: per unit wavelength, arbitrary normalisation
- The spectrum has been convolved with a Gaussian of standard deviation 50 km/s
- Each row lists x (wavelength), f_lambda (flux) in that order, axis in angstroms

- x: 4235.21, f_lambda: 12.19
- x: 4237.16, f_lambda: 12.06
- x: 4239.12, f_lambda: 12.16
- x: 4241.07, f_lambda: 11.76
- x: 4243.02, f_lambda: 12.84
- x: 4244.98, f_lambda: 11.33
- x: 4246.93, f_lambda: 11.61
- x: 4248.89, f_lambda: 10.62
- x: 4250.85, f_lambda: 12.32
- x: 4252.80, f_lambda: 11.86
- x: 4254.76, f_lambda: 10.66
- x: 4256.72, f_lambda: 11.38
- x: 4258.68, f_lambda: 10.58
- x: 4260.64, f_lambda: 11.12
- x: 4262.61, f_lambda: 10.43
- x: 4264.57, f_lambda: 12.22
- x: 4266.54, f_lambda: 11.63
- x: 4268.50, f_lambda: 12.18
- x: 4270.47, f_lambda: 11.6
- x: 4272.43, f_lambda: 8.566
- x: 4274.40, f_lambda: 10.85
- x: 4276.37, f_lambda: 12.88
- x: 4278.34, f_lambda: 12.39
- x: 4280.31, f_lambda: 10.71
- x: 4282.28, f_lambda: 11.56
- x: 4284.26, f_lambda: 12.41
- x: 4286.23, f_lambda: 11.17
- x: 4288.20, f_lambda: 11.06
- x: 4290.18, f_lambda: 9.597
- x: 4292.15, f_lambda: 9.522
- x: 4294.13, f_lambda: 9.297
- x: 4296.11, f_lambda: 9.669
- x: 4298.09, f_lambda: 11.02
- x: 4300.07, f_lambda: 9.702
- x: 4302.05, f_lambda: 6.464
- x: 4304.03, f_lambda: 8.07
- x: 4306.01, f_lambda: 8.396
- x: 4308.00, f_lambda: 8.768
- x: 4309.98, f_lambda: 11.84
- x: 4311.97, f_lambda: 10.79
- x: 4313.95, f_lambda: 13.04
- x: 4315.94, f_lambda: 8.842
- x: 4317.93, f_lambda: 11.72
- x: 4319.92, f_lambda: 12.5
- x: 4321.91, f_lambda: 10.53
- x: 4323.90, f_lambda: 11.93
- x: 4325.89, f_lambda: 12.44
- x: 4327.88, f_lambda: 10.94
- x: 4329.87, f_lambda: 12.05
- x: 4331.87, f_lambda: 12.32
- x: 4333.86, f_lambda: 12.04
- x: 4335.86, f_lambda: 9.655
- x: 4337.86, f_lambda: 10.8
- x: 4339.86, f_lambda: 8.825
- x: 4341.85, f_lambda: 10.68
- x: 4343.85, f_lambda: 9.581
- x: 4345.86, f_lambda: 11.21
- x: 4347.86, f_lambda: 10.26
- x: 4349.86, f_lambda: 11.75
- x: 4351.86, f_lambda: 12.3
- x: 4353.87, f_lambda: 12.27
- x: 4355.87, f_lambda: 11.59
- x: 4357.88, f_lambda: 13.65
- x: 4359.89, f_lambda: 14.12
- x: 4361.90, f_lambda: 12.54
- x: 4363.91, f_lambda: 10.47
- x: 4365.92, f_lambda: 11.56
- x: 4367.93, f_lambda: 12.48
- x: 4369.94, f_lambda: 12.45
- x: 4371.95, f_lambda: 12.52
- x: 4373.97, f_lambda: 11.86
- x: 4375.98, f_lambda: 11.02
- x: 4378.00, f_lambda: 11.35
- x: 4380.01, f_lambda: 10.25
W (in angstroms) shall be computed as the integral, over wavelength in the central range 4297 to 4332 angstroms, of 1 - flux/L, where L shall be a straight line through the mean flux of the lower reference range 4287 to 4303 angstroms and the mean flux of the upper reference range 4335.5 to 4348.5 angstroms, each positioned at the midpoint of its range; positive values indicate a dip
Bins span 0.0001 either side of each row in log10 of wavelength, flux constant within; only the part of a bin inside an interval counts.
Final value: -2.7 angstroms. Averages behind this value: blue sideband 9.57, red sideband 10.2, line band 10.6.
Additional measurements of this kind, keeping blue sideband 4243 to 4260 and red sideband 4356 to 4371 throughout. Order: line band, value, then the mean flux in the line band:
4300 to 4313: 3.0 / 9.12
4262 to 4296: 1.8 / 11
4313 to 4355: 3.2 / 11.2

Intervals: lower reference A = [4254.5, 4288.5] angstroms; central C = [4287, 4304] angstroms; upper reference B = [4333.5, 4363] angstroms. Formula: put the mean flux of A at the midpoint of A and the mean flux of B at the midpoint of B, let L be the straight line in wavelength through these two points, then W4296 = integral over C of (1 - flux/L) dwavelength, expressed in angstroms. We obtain 2.80 angstroms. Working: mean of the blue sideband 11.3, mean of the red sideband 11.4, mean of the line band 9.48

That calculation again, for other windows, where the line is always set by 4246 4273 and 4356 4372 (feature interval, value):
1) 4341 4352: 1.2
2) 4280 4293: 0.7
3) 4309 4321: 0.4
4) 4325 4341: 1.3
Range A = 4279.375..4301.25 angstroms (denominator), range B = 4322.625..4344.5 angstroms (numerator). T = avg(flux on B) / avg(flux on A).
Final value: 1.1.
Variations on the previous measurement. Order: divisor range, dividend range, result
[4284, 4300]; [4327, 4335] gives 1.14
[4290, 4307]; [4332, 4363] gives 1.26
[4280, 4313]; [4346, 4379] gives 1.20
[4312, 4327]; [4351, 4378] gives 1.06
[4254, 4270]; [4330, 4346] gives 0.95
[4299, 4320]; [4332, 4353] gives 1.09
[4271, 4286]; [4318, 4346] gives 0.98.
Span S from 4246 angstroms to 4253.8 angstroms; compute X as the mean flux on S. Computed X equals 11.6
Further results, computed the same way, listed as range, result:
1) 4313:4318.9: 11.2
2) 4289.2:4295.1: 9.48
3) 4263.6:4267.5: 11.9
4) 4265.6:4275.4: 11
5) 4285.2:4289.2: 11.1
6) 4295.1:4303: 9.22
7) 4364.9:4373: 12.2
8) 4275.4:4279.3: 12.6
